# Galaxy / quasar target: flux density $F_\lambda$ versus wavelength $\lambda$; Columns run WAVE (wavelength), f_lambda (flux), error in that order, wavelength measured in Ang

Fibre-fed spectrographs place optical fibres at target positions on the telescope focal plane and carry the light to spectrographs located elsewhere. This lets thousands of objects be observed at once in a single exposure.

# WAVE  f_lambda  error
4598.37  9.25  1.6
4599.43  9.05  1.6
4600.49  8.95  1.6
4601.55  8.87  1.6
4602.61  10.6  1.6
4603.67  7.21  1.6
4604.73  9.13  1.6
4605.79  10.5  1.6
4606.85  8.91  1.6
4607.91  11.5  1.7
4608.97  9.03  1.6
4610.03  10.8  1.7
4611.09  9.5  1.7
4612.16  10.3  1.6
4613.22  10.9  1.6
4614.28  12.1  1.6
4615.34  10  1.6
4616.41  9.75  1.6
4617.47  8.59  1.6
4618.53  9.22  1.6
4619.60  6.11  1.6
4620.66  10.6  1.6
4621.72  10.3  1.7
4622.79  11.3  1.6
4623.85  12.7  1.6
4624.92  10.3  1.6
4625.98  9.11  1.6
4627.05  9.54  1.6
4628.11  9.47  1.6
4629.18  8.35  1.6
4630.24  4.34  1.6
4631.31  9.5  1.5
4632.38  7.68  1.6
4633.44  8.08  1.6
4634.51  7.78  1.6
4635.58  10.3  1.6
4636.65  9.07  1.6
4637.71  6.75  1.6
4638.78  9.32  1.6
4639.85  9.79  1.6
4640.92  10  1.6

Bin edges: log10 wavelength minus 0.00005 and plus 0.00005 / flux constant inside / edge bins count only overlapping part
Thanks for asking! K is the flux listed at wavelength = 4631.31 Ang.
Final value 9.5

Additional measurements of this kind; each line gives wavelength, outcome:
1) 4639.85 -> 9.79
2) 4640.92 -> 10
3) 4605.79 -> 10.5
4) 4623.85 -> 12.7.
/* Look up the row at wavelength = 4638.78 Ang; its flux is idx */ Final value 9.32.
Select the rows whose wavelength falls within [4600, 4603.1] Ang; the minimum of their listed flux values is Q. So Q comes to 8.87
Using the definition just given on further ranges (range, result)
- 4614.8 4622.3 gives 6.11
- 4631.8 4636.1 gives 7.68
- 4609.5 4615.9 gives 9.5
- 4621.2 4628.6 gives 9.11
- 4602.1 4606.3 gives 7.21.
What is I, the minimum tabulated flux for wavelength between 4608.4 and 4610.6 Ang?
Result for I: 9.03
